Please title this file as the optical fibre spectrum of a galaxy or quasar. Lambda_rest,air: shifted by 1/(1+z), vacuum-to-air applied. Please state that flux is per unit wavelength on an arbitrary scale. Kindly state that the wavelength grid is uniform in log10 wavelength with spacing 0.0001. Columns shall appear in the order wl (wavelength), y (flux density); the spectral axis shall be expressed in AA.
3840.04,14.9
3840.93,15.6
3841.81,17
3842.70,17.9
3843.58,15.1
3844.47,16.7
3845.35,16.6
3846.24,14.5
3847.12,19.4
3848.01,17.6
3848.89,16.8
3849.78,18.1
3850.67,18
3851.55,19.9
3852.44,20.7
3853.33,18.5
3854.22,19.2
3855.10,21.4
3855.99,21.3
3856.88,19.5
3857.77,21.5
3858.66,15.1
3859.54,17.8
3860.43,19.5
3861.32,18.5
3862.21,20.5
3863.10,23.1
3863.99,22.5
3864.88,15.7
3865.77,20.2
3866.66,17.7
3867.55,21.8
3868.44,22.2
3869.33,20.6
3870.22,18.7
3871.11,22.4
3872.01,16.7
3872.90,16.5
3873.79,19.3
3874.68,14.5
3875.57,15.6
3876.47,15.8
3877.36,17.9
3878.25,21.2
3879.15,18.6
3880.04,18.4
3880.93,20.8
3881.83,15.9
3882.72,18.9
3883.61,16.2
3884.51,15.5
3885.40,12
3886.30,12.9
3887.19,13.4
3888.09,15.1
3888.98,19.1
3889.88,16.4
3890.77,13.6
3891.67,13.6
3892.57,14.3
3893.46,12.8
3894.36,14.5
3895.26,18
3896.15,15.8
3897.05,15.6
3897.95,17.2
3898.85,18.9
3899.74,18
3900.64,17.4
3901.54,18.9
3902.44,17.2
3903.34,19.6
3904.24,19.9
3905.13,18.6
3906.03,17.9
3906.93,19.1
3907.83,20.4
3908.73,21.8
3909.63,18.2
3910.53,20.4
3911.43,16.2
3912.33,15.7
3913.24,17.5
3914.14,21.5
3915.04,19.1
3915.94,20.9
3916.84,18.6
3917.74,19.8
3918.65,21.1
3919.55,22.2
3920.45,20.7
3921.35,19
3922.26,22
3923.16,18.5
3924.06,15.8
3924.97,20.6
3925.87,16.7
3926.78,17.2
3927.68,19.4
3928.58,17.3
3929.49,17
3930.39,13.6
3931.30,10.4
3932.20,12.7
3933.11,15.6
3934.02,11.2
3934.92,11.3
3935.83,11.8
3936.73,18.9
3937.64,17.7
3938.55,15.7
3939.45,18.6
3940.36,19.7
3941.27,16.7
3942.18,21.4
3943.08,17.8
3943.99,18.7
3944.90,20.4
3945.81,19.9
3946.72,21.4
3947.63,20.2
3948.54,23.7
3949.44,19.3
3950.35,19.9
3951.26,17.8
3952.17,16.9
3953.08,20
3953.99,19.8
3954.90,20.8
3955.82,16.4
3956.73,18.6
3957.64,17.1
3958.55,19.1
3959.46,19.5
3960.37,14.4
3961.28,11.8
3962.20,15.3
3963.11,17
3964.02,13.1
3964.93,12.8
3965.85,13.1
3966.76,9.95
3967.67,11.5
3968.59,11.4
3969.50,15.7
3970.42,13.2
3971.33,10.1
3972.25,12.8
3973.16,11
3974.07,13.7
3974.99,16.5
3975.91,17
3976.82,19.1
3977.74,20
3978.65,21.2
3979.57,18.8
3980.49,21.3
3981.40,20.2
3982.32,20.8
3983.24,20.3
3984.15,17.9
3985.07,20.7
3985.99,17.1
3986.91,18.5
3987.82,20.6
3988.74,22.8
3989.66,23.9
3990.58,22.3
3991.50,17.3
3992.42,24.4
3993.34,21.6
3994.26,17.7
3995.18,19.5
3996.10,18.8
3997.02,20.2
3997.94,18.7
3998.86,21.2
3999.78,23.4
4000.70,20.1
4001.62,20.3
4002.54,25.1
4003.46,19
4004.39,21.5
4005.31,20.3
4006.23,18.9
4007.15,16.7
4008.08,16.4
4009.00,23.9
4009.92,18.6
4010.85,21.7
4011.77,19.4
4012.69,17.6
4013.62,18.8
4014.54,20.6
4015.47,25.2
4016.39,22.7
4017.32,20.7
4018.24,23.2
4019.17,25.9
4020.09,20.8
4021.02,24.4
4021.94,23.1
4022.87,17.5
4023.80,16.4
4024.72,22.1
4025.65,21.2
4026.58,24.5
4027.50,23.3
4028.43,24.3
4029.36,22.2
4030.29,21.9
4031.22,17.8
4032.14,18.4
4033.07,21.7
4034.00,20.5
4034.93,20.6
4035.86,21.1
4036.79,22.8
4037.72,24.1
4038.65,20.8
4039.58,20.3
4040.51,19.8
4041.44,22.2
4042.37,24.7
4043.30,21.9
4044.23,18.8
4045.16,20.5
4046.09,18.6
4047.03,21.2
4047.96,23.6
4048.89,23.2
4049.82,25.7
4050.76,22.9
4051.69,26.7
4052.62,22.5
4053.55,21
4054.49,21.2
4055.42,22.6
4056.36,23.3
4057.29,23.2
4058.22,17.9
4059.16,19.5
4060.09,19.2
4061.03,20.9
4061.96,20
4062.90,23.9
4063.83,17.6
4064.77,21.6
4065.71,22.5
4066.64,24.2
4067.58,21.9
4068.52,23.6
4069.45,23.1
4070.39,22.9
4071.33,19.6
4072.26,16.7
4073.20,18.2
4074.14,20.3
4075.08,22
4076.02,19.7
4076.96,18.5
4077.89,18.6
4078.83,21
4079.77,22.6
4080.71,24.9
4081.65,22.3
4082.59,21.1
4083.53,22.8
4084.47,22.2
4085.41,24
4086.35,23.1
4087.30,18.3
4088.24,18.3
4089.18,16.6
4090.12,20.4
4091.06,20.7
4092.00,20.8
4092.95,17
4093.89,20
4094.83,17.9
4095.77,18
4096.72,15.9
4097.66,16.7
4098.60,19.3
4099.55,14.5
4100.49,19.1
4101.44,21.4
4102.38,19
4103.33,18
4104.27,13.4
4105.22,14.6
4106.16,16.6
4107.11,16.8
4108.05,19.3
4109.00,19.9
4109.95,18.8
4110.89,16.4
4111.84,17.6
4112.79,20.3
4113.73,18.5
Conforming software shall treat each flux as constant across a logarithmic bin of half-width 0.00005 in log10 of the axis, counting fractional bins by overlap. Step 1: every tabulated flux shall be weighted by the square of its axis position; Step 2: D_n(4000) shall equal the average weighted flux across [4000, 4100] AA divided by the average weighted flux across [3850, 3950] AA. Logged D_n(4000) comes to 1.25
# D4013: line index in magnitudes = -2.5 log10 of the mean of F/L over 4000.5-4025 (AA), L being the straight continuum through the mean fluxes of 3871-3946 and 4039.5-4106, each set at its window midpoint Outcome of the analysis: -0.07 mag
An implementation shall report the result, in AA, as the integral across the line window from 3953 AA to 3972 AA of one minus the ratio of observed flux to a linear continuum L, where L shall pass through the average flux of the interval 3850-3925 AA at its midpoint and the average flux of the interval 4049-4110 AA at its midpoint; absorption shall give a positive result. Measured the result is 3.9 AA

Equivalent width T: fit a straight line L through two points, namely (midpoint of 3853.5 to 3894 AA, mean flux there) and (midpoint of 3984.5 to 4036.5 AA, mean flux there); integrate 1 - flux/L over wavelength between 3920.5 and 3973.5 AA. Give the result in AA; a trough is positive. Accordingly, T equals 7.8 AA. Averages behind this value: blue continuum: 17.9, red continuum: 20.8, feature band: 16.6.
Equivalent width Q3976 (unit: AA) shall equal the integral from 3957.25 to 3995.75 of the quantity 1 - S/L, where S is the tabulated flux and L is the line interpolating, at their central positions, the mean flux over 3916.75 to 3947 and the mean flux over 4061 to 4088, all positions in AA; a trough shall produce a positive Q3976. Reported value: 3.25 AA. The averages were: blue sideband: 17.6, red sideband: 21.3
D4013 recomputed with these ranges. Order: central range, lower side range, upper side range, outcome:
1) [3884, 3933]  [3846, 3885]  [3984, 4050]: 0.12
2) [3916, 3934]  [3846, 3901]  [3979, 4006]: 0.07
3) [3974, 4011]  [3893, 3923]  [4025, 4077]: 0.02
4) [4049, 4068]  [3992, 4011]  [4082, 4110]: -0.13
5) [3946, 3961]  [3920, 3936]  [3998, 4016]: -0.08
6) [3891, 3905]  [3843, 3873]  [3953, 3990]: 0.09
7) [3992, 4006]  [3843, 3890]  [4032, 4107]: -0.05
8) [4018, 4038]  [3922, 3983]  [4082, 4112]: -0.21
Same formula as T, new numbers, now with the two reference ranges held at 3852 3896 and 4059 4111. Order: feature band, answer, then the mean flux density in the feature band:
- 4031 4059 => -3.25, 21.7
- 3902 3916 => -0.60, 19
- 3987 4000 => -1.26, 20.8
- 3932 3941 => 1.47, 15.4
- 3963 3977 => 3.96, 13.4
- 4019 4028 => -1.21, 21.8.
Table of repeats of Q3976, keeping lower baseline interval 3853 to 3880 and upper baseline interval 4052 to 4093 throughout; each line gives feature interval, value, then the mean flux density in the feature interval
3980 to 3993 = -0.2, 20.6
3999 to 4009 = 0.0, 20.4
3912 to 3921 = -0.1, 19.8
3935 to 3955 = 1.1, 18.8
